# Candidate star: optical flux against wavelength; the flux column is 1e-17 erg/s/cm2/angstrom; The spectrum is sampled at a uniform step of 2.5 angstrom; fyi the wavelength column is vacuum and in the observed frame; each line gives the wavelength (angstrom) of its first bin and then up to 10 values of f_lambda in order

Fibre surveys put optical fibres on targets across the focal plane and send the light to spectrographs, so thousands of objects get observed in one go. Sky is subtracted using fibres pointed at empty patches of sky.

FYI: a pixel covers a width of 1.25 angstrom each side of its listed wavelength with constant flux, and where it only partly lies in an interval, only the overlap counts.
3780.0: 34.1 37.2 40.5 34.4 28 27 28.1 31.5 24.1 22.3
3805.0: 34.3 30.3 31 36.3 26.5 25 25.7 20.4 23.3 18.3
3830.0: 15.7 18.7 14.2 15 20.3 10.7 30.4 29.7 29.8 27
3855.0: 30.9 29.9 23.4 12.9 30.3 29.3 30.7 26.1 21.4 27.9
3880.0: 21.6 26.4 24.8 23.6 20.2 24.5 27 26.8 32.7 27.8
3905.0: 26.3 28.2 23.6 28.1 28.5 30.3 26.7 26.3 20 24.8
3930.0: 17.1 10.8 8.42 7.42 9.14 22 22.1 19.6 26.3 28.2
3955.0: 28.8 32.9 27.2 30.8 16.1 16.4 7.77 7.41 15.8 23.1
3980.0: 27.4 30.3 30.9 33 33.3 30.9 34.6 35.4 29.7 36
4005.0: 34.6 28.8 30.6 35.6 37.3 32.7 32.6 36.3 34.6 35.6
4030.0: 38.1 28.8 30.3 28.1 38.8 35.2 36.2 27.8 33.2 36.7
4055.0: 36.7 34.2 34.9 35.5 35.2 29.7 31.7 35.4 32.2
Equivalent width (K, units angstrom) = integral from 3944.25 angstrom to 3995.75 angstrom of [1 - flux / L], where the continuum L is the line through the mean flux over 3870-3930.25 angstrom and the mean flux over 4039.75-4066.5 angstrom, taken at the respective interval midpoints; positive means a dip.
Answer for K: 8.69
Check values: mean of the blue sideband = 25.7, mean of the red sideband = 34.8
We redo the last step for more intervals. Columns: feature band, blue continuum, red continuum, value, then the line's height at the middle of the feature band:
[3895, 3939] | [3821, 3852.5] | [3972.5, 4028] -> 4.27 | 25.9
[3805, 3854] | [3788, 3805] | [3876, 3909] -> 5.81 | 27.1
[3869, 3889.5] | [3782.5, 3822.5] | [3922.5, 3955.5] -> -1.27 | 23.6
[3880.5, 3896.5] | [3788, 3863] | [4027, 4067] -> 1.84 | 27.5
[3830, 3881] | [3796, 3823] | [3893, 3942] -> 3.74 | 25.8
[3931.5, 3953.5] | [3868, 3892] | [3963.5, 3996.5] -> 6.46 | 24.2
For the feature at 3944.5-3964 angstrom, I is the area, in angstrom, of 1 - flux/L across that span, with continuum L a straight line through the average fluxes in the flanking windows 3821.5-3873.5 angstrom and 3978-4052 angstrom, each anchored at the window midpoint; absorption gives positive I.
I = 1.6 angstrom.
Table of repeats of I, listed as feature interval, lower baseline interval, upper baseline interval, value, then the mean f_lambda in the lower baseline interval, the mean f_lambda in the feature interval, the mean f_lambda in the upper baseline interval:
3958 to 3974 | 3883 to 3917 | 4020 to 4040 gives 6.19 angstrom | 26.4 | 18.3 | 33.4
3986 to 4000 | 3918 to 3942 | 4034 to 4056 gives -3.61 angstrom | 17.3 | 33.1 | 33.7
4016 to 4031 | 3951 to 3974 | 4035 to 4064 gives -2.23 angstrom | 21.7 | 35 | 34.1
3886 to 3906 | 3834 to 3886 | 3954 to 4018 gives -0.50 angstrom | 24.5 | 26.1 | 27.9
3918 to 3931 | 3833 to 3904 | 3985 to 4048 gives 2.09 angstrom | 24.8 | 23.5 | 33.4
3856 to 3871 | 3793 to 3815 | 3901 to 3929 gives 0.93 angstrom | 29.5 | 26.1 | 26.4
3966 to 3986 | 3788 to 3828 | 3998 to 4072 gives 7.72 angstrom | 27.3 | 19.7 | 33.7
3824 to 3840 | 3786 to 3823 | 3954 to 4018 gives 6.08 angstrom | 28.6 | 17.7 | 27.9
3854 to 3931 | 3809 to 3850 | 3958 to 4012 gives -4.29 angstrom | 22.7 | 25.8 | 26.9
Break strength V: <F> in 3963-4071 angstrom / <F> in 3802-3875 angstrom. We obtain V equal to 1.24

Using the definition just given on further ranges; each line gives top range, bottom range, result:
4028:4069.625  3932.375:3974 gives 1.76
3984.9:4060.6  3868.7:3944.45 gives 1.44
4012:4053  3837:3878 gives 1.35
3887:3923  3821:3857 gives 1.22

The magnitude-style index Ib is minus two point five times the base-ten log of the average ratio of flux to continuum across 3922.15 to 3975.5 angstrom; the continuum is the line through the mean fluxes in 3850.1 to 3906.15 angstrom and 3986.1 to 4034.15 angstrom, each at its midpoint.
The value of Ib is 0.48 mag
